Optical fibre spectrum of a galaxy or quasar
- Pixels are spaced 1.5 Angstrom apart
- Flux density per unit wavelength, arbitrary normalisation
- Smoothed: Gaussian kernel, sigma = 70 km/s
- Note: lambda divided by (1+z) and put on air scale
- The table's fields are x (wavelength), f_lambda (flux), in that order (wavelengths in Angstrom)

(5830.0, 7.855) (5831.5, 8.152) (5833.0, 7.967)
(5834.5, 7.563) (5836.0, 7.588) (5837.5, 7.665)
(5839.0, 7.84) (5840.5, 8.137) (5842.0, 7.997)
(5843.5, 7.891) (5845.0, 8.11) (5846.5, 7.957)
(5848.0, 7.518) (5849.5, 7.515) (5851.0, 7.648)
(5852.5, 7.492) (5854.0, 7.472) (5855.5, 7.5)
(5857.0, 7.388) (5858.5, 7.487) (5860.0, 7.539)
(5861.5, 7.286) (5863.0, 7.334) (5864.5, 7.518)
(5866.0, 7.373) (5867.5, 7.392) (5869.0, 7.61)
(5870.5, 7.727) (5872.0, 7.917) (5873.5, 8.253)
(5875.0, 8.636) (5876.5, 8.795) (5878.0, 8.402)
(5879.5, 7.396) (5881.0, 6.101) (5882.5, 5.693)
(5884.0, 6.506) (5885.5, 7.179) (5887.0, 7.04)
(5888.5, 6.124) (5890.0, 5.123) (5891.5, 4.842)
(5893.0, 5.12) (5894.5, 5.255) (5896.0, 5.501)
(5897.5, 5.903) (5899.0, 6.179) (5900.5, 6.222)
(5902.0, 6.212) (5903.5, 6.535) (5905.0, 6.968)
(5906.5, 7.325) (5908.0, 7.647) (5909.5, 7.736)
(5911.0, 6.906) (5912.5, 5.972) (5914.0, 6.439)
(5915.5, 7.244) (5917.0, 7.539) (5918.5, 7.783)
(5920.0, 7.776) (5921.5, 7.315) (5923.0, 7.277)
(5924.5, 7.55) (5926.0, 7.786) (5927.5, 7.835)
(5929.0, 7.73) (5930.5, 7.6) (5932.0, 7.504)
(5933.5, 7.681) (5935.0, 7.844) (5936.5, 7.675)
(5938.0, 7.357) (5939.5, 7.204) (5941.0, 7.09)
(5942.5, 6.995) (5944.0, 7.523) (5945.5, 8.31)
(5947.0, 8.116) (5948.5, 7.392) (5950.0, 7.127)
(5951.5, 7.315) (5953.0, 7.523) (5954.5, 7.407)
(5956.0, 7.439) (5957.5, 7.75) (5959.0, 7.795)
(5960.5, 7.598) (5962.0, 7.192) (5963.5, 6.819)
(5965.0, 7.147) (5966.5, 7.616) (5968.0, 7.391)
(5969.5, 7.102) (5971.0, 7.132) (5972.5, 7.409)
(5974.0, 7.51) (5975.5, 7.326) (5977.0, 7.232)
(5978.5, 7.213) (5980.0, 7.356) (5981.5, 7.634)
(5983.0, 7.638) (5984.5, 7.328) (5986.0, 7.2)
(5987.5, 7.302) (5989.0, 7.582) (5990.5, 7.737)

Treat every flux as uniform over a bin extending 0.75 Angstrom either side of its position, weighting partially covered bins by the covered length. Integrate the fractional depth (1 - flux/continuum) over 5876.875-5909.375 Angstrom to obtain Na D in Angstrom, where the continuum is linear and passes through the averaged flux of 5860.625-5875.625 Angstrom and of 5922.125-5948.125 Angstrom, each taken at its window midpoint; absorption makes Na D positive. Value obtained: 5.3 Angstrom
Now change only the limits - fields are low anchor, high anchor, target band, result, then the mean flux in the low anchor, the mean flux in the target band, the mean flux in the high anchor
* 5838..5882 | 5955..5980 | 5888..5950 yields 4.3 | 7.69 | 6.98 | 7.36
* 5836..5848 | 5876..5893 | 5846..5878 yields -2.0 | 7.89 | 7.7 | 6.56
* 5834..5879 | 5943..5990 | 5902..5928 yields 1.2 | 7.75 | 7.24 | 7.43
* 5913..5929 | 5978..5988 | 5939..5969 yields -0.1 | 7.44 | 7.44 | 7.39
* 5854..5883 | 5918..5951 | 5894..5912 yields 2.4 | 7.56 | 6.54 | 7.56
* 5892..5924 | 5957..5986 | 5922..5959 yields -2.7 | 6.7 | 7.55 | 7.37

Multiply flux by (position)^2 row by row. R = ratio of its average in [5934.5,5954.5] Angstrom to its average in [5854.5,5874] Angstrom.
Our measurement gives 1.0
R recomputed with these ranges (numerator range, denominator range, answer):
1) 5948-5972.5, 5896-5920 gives 1.10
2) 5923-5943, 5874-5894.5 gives 1.15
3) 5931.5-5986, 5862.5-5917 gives 1.11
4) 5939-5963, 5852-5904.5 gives 1.11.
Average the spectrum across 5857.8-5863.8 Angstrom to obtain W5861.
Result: 7.41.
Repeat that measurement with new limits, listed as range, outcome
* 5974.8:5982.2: 7.35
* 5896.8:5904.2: 6.21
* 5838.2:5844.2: 7.96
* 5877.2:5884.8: 6.83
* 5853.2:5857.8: 7.45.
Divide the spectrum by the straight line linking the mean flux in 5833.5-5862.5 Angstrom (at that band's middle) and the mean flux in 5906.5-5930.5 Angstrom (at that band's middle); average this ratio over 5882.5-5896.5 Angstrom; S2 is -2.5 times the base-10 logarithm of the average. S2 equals 0.27 mag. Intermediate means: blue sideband 7.66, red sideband 7.37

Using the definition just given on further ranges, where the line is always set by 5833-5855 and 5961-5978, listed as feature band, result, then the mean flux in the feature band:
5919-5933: -0.024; 7.6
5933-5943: -0.003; 7.41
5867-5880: -0.056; 8.04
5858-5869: 0.035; 7.43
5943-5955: -0.034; 7.58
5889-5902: 0.330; 5.57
